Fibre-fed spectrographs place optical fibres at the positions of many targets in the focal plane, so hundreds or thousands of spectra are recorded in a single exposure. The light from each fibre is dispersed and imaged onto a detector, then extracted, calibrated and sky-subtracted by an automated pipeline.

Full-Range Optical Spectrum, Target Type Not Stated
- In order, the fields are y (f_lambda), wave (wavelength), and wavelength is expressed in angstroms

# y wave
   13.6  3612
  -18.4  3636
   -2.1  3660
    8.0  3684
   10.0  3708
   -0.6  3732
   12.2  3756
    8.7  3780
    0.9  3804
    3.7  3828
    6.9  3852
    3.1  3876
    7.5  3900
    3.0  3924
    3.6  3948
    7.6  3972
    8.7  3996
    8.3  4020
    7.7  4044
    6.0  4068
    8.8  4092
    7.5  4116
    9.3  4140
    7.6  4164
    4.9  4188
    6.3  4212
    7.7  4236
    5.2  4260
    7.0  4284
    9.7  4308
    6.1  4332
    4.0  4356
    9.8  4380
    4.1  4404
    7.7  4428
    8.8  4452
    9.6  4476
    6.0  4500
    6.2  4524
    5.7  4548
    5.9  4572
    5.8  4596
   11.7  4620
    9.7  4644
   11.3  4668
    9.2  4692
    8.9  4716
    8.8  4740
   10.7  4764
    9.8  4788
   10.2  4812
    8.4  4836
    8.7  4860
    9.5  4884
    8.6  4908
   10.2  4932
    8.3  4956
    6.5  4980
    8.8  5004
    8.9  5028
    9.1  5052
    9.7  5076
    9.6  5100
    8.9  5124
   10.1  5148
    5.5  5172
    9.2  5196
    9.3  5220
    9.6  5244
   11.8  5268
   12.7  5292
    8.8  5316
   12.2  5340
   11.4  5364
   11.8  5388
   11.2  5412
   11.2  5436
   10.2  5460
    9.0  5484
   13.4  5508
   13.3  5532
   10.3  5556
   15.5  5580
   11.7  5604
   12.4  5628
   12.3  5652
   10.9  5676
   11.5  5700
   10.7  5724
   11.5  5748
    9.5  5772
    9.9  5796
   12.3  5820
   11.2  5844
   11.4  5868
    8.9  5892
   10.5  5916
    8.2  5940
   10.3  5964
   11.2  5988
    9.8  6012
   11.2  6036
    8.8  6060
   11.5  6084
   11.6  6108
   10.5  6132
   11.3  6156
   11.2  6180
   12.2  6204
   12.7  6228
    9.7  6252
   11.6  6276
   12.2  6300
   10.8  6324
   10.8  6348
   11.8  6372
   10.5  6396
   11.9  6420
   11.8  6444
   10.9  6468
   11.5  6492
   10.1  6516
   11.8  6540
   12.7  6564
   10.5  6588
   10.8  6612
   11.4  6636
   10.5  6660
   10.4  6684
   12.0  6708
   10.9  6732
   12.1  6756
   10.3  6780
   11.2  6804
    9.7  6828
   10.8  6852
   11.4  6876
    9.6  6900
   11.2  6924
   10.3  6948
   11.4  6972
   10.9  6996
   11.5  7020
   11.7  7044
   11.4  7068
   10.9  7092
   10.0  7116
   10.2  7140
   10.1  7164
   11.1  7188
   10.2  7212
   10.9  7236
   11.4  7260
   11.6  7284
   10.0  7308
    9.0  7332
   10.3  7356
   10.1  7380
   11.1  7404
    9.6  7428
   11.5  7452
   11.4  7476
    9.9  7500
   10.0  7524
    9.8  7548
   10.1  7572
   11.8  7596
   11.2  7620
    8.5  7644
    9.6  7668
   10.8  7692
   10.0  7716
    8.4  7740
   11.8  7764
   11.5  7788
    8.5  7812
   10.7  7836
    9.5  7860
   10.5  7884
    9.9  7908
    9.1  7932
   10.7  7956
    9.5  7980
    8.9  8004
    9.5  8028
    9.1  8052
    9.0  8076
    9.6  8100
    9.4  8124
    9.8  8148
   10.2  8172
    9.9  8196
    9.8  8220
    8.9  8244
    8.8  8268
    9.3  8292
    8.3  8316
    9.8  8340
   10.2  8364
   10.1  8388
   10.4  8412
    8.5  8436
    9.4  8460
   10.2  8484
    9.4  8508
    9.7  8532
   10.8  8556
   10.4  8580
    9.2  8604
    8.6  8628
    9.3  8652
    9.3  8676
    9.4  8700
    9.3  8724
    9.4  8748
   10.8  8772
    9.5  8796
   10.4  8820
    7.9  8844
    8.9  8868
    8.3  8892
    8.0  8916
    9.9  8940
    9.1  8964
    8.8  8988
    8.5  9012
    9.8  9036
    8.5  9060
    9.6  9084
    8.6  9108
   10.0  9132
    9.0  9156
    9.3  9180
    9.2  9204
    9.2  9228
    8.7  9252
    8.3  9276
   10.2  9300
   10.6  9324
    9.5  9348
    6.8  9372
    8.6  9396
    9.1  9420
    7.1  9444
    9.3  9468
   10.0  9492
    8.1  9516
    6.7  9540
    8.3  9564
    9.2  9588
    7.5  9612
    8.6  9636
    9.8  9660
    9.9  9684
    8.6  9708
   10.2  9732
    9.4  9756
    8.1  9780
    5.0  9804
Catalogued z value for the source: 0.157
